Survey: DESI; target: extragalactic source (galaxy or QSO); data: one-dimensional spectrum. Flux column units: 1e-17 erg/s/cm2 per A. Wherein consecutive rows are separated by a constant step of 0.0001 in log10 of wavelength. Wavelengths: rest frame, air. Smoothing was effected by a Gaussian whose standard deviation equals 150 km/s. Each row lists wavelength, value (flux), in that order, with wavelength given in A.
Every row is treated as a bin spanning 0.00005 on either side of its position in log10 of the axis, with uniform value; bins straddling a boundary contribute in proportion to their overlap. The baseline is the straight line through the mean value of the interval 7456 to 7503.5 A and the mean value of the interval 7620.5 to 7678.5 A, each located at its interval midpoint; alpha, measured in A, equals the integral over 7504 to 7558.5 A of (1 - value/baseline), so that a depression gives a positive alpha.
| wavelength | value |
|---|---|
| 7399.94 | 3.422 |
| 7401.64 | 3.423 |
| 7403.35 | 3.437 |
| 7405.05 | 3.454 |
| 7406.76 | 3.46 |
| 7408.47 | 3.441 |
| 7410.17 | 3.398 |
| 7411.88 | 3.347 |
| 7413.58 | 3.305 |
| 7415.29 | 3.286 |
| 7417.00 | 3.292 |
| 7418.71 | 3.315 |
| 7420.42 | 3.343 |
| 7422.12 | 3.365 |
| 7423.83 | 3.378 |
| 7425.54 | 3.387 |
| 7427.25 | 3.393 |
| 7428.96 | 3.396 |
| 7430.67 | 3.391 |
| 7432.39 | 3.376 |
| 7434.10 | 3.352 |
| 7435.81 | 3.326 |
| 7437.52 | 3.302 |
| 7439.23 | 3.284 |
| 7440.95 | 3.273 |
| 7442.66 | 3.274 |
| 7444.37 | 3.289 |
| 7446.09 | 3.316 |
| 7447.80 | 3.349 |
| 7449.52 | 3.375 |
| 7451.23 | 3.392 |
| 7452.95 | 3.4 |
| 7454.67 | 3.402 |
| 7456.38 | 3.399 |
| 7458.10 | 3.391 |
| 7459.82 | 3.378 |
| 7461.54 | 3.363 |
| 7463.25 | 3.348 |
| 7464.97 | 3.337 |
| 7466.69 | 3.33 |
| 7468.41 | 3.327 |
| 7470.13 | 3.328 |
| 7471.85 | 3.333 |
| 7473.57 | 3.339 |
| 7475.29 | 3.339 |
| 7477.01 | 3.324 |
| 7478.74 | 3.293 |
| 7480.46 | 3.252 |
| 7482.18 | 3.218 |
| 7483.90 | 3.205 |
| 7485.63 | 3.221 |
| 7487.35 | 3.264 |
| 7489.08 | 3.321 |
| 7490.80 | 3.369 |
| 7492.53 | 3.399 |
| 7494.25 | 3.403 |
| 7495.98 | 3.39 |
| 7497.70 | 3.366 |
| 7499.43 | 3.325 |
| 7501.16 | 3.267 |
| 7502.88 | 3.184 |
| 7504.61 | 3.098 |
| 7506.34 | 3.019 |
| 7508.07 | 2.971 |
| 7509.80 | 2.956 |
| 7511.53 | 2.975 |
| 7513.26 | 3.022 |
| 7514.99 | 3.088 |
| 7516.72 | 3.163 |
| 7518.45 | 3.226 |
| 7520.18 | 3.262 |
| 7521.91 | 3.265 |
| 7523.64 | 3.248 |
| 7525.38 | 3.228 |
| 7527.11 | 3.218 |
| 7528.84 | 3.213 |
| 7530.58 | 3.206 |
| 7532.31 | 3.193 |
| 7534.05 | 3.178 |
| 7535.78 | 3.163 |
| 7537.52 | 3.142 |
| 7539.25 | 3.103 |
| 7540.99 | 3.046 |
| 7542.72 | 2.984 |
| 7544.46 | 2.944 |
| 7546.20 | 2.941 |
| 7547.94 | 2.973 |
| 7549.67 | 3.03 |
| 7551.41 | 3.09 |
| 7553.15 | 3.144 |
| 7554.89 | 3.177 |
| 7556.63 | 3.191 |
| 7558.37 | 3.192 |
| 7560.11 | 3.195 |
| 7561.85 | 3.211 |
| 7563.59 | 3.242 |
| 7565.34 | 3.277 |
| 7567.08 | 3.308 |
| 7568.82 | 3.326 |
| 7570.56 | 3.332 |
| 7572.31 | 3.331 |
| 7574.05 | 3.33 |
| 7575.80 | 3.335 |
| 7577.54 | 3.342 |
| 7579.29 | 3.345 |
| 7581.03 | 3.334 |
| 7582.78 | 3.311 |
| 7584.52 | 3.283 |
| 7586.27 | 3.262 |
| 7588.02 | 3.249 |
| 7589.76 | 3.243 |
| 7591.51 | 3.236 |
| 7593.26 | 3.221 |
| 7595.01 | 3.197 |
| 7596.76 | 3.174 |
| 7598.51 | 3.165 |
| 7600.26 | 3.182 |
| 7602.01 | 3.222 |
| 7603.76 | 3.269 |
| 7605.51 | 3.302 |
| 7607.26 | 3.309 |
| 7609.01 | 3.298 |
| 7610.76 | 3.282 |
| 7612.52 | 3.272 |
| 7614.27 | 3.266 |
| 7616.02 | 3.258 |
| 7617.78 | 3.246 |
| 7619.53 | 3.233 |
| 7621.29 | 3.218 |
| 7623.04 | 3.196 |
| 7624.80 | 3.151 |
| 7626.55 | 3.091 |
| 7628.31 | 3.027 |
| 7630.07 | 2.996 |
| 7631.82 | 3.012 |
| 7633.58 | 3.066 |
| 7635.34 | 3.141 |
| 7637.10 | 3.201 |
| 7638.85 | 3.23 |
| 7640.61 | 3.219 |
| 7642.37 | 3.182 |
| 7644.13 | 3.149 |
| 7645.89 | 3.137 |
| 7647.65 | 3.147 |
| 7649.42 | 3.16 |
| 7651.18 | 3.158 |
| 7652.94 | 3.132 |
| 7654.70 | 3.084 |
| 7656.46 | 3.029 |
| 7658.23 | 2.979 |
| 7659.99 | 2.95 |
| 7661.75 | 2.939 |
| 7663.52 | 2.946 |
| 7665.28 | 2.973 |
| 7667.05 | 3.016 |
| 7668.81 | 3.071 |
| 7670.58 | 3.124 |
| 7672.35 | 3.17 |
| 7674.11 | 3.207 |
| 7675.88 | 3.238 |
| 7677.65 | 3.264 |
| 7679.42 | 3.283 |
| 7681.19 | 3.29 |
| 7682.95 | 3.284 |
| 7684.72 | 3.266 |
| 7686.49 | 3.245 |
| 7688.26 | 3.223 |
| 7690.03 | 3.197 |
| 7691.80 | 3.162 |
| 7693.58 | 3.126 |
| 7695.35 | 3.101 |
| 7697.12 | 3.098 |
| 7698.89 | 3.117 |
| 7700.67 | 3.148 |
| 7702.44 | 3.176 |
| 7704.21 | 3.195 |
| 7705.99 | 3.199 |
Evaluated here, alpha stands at 2.41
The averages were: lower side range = 3.32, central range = 3.11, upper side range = 3.11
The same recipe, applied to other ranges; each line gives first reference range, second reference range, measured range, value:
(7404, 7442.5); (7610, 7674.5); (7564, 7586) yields -0.8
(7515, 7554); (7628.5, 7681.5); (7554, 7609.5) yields -2.4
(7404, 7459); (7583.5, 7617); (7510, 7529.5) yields 0.8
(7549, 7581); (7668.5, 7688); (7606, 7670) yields 2.0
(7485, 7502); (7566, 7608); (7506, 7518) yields 1.0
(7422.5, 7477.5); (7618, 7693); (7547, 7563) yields 0.5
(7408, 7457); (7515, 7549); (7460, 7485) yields -0.3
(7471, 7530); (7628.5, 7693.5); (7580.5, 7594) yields -0.4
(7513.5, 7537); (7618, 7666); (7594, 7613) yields -0.6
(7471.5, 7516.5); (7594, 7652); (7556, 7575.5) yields -0.4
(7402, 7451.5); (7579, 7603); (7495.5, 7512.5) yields 0.8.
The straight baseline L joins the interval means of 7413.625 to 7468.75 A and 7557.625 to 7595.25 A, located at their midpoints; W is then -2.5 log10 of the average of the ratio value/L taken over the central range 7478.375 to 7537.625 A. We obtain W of 0.03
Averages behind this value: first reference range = 3.35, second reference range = 3.28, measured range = 3.21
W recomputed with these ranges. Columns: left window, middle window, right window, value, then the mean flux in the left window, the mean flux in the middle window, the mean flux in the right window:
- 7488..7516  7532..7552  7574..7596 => 0.060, 3.2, 3.06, 3.28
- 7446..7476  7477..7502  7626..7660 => 0.005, 3.36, 3.31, 3.11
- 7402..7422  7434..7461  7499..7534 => -0.015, 3.37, 3.34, 3.15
